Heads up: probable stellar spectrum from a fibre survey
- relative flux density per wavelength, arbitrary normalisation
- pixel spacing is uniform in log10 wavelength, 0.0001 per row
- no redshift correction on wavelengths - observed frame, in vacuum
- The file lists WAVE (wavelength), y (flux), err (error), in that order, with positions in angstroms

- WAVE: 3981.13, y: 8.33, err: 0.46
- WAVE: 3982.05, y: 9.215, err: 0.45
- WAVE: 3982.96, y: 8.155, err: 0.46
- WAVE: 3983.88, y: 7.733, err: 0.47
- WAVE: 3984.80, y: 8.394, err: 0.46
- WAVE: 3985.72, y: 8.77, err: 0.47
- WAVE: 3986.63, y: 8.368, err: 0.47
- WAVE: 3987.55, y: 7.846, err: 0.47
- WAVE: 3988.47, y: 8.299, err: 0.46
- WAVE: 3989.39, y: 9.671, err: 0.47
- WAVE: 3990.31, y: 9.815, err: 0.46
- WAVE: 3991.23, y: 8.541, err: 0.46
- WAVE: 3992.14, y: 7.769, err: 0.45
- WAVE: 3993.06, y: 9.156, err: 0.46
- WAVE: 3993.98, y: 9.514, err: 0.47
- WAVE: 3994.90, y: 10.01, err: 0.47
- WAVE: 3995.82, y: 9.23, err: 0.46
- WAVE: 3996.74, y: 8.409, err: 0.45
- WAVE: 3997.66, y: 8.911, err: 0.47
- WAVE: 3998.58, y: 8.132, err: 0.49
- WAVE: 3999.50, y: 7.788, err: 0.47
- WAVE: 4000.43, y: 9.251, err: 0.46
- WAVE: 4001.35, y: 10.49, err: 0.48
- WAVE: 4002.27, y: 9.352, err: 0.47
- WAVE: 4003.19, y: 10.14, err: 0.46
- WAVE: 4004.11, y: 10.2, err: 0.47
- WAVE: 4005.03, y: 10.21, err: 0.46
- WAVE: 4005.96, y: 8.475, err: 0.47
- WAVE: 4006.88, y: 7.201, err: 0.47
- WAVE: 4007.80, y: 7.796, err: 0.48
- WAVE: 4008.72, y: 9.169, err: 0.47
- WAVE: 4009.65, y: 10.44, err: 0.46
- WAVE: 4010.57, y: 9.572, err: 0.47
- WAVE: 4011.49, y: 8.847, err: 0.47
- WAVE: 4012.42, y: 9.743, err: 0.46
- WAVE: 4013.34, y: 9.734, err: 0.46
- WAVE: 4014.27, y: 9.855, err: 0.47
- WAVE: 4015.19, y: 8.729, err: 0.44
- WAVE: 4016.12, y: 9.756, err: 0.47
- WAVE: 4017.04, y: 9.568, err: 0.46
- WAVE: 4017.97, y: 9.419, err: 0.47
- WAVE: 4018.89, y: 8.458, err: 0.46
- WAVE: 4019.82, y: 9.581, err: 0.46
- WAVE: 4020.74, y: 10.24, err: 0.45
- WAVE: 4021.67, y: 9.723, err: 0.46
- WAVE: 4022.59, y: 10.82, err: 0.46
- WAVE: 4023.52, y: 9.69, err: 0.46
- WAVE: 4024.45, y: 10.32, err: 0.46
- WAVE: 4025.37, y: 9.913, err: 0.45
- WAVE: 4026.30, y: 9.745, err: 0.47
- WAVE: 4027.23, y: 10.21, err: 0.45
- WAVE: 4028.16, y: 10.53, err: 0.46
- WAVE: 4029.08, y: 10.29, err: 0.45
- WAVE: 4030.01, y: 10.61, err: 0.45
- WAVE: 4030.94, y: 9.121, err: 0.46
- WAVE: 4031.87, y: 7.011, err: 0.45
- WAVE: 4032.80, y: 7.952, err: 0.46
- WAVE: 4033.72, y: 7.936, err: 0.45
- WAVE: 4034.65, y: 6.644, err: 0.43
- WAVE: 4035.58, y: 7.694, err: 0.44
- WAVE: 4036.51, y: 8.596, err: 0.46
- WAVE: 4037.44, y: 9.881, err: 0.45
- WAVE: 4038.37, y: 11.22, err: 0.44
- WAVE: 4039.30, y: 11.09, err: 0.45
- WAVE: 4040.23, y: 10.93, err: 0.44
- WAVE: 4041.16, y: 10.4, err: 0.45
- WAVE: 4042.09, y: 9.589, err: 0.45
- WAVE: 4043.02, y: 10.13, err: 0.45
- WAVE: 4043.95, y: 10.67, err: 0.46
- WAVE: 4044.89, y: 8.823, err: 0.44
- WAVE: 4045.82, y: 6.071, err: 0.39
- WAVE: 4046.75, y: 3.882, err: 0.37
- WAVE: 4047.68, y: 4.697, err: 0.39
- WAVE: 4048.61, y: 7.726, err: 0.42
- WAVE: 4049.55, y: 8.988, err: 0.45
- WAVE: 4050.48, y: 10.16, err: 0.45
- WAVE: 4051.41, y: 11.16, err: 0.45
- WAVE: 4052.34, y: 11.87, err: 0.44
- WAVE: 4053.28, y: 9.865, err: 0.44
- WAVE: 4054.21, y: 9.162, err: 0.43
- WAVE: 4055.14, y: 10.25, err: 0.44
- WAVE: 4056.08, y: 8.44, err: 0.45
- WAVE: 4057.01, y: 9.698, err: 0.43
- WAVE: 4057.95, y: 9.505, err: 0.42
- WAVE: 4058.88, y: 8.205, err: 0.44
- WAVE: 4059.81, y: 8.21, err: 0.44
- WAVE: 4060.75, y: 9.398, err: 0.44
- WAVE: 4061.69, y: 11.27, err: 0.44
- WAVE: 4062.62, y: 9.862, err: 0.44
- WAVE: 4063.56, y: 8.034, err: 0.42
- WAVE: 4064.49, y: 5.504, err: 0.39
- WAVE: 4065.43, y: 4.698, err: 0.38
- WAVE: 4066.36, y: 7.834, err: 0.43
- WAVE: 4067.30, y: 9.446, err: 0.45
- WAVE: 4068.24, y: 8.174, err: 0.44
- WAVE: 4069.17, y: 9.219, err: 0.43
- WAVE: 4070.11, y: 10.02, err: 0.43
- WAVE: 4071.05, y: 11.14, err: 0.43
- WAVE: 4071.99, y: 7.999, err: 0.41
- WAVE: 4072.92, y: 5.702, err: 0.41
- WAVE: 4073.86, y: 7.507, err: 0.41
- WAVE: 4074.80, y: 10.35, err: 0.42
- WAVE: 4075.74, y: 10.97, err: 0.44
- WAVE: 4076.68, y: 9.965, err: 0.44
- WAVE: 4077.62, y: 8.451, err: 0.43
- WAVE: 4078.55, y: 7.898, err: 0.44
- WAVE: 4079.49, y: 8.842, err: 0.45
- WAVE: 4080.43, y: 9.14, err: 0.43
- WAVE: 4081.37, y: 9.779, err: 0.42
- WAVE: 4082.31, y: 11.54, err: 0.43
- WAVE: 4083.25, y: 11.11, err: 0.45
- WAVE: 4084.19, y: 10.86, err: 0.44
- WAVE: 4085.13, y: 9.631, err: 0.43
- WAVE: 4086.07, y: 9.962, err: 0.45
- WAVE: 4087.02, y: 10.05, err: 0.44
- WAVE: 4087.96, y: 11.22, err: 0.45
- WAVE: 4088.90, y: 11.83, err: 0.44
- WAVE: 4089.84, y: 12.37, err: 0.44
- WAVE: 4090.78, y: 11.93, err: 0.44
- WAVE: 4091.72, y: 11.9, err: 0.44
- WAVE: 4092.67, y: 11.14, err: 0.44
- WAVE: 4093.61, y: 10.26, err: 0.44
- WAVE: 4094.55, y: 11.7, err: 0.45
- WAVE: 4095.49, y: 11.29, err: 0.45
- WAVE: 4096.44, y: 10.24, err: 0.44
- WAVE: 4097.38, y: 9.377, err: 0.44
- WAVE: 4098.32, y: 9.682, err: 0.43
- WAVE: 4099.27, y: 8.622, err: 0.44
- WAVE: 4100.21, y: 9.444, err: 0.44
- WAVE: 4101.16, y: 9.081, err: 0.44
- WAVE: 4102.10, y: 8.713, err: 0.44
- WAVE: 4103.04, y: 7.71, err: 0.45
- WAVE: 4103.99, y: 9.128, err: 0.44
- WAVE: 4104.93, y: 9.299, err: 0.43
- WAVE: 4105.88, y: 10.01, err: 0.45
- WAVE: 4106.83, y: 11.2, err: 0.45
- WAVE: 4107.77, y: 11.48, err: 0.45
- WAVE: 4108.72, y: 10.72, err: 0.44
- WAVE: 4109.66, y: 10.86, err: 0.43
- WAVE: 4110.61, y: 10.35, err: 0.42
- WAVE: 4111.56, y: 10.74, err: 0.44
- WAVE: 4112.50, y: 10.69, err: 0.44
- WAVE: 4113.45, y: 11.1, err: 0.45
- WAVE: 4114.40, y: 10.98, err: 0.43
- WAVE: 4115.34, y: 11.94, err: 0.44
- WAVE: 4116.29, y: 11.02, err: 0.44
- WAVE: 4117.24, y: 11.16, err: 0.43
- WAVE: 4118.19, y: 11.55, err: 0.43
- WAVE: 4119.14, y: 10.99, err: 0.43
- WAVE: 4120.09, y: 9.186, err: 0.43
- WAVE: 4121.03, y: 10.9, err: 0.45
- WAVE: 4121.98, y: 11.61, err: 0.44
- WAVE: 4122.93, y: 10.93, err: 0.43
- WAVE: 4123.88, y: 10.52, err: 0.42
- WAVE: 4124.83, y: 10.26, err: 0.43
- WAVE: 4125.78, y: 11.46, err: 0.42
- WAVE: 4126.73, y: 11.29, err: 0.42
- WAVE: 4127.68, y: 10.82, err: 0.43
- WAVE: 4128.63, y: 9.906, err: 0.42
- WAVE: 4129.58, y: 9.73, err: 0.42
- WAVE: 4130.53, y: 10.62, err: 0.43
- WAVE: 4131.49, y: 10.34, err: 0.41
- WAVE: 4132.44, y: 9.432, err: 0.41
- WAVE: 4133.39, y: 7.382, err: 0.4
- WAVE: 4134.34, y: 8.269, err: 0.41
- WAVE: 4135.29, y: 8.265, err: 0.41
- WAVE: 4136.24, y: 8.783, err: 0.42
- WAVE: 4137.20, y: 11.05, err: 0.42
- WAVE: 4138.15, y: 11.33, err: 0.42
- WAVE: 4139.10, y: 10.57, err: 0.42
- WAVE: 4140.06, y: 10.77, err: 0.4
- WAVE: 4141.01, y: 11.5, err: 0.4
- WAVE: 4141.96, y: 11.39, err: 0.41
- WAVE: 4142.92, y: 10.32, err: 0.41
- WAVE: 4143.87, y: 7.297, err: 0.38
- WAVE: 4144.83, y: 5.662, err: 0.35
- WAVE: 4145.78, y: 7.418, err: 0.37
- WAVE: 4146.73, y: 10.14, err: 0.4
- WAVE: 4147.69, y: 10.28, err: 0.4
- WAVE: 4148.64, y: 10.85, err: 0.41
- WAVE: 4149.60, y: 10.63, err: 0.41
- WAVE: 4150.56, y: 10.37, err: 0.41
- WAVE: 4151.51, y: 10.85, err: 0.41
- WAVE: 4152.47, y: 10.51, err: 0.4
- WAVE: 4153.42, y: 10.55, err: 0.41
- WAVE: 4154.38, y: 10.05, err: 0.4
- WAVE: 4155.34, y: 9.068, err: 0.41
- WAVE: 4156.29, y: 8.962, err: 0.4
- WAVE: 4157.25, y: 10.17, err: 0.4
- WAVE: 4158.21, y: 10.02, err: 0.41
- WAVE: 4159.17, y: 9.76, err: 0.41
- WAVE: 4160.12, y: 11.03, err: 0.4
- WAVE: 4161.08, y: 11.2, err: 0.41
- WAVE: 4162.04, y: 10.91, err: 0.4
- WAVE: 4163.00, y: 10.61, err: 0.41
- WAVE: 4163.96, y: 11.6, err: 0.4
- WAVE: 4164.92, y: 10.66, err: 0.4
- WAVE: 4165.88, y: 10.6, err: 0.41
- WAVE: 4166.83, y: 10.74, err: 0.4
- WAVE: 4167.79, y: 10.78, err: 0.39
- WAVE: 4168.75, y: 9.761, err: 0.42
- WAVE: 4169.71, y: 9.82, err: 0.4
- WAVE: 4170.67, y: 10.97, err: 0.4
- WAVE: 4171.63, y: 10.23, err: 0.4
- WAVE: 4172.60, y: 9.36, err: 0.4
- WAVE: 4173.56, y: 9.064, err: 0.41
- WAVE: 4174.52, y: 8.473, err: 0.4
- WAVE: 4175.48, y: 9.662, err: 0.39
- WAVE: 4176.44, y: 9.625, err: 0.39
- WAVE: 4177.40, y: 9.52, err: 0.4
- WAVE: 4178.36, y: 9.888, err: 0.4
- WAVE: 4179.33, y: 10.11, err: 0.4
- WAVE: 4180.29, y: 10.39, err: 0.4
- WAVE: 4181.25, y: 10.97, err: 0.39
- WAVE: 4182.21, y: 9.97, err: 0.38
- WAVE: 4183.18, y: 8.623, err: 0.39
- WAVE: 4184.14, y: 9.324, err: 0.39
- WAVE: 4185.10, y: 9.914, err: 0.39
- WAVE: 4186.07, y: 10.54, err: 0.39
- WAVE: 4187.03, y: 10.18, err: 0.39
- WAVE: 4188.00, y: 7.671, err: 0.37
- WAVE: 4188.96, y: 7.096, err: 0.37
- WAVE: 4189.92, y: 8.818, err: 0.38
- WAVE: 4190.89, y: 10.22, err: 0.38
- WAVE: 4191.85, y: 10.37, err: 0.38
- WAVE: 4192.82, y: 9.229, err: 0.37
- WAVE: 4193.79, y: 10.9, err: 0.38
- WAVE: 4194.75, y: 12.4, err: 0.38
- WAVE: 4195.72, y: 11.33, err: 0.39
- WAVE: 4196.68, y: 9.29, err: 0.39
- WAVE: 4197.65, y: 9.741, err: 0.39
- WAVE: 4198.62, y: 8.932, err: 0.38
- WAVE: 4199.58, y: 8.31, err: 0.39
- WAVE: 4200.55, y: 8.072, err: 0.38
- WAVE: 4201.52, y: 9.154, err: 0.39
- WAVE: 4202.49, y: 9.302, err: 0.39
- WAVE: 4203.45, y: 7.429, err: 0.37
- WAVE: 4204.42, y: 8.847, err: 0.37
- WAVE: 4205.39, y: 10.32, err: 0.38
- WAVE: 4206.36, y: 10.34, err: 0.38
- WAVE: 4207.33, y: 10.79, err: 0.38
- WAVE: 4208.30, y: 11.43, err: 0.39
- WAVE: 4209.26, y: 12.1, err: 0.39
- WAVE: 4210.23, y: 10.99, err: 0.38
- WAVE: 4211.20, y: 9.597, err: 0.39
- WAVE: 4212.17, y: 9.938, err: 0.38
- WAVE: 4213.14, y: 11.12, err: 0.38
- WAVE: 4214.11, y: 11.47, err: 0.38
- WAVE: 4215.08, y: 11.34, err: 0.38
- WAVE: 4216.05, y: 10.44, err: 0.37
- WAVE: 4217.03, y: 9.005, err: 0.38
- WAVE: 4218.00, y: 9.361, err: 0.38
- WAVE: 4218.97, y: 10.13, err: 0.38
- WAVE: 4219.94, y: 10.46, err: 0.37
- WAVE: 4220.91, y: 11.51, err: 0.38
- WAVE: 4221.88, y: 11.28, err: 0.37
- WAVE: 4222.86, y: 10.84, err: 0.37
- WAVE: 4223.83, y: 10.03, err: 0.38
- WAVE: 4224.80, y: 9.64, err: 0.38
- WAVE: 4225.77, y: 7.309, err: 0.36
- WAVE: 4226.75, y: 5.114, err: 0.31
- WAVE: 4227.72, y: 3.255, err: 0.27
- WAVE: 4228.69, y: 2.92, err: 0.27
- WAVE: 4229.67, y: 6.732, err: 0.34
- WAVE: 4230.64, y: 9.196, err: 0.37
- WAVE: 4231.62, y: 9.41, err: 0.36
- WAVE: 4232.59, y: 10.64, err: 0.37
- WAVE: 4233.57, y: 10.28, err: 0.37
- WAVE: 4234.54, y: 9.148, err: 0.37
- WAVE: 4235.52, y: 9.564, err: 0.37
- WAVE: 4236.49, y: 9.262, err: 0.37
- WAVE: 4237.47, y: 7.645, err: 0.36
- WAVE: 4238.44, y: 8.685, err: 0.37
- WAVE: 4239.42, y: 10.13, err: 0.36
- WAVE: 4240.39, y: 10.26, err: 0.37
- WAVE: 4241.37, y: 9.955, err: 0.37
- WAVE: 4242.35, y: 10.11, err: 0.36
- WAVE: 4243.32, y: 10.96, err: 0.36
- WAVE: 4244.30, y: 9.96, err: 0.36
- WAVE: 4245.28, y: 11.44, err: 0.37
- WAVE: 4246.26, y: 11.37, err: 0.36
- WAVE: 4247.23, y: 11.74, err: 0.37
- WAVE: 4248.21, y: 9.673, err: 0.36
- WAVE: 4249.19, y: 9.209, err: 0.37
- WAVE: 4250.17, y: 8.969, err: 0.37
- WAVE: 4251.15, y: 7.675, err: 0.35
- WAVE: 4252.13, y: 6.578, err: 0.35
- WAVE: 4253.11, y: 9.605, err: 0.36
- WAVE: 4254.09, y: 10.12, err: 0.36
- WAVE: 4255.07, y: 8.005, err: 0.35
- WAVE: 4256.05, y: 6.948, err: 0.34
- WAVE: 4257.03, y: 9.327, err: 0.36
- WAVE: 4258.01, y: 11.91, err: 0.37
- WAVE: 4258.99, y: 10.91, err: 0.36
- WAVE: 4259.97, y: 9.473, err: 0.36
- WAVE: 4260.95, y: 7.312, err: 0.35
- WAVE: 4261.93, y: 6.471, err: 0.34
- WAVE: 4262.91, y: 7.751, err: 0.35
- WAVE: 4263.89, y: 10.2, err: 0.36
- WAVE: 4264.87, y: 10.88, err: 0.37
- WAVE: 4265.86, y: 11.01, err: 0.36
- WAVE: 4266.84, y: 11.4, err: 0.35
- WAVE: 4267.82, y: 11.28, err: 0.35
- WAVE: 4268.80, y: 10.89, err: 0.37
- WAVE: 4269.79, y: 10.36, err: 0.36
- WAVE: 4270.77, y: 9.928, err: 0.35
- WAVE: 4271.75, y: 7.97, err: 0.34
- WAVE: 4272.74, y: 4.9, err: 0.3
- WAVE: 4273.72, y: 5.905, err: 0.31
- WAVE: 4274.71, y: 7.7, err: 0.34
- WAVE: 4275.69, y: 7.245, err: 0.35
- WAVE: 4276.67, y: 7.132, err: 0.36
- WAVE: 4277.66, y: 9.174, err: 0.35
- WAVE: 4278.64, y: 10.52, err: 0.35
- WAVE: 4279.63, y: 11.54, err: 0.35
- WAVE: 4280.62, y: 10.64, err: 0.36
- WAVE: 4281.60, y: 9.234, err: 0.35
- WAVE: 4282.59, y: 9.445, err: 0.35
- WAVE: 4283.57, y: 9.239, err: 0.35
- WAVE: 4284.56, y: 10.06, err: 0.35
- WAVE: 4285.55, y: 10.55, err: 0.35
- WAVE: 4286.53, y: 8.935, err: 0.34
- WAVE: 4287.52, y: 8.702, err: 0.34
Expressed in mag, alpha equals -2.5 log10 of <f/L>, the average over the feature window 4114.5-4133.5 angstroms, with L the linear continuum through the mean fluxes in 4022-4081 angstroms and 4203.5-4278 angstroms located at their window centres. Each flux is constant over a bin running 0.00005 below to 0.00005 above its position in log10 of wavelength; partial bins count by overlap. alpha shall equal -0.16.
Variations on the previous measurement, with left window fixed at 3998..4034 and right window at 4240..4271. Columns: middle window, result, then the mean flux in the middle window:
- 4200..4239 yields 0.04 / 9.35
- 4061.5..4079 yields 0.10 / 8.6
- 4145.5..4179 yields -0.06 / 10.1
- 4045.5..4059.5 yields 0.09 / 8.67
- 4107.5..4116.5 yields -0.15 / 11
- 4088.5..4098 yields -0.18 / 11.2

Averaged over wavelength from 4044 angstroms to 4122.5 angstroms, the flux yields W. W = 9.68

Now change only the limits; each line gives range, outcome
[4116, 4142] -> 10.4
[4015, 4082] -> 9.09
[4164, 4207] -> 9.73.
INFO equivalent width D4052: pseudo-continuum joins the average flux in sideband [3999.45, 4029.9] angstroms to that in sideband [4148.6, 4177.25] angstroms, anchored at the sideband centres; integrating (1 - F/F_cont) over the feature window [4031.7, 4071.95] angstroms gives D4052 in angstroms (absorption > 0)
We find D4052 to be 3.6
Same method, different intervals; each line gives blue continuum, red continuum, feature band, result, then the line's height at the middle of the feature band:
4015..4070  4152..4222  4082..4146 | -5.0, 9.56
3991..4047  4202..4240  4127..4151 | -1.0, 9.35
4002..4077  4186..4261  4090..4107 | -1.5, 9.26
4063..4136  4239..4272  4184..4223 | -0.8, 9.78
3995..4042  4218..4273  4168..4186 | -0.9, 9.3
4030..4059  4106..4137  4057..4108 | 0.7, 9.71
